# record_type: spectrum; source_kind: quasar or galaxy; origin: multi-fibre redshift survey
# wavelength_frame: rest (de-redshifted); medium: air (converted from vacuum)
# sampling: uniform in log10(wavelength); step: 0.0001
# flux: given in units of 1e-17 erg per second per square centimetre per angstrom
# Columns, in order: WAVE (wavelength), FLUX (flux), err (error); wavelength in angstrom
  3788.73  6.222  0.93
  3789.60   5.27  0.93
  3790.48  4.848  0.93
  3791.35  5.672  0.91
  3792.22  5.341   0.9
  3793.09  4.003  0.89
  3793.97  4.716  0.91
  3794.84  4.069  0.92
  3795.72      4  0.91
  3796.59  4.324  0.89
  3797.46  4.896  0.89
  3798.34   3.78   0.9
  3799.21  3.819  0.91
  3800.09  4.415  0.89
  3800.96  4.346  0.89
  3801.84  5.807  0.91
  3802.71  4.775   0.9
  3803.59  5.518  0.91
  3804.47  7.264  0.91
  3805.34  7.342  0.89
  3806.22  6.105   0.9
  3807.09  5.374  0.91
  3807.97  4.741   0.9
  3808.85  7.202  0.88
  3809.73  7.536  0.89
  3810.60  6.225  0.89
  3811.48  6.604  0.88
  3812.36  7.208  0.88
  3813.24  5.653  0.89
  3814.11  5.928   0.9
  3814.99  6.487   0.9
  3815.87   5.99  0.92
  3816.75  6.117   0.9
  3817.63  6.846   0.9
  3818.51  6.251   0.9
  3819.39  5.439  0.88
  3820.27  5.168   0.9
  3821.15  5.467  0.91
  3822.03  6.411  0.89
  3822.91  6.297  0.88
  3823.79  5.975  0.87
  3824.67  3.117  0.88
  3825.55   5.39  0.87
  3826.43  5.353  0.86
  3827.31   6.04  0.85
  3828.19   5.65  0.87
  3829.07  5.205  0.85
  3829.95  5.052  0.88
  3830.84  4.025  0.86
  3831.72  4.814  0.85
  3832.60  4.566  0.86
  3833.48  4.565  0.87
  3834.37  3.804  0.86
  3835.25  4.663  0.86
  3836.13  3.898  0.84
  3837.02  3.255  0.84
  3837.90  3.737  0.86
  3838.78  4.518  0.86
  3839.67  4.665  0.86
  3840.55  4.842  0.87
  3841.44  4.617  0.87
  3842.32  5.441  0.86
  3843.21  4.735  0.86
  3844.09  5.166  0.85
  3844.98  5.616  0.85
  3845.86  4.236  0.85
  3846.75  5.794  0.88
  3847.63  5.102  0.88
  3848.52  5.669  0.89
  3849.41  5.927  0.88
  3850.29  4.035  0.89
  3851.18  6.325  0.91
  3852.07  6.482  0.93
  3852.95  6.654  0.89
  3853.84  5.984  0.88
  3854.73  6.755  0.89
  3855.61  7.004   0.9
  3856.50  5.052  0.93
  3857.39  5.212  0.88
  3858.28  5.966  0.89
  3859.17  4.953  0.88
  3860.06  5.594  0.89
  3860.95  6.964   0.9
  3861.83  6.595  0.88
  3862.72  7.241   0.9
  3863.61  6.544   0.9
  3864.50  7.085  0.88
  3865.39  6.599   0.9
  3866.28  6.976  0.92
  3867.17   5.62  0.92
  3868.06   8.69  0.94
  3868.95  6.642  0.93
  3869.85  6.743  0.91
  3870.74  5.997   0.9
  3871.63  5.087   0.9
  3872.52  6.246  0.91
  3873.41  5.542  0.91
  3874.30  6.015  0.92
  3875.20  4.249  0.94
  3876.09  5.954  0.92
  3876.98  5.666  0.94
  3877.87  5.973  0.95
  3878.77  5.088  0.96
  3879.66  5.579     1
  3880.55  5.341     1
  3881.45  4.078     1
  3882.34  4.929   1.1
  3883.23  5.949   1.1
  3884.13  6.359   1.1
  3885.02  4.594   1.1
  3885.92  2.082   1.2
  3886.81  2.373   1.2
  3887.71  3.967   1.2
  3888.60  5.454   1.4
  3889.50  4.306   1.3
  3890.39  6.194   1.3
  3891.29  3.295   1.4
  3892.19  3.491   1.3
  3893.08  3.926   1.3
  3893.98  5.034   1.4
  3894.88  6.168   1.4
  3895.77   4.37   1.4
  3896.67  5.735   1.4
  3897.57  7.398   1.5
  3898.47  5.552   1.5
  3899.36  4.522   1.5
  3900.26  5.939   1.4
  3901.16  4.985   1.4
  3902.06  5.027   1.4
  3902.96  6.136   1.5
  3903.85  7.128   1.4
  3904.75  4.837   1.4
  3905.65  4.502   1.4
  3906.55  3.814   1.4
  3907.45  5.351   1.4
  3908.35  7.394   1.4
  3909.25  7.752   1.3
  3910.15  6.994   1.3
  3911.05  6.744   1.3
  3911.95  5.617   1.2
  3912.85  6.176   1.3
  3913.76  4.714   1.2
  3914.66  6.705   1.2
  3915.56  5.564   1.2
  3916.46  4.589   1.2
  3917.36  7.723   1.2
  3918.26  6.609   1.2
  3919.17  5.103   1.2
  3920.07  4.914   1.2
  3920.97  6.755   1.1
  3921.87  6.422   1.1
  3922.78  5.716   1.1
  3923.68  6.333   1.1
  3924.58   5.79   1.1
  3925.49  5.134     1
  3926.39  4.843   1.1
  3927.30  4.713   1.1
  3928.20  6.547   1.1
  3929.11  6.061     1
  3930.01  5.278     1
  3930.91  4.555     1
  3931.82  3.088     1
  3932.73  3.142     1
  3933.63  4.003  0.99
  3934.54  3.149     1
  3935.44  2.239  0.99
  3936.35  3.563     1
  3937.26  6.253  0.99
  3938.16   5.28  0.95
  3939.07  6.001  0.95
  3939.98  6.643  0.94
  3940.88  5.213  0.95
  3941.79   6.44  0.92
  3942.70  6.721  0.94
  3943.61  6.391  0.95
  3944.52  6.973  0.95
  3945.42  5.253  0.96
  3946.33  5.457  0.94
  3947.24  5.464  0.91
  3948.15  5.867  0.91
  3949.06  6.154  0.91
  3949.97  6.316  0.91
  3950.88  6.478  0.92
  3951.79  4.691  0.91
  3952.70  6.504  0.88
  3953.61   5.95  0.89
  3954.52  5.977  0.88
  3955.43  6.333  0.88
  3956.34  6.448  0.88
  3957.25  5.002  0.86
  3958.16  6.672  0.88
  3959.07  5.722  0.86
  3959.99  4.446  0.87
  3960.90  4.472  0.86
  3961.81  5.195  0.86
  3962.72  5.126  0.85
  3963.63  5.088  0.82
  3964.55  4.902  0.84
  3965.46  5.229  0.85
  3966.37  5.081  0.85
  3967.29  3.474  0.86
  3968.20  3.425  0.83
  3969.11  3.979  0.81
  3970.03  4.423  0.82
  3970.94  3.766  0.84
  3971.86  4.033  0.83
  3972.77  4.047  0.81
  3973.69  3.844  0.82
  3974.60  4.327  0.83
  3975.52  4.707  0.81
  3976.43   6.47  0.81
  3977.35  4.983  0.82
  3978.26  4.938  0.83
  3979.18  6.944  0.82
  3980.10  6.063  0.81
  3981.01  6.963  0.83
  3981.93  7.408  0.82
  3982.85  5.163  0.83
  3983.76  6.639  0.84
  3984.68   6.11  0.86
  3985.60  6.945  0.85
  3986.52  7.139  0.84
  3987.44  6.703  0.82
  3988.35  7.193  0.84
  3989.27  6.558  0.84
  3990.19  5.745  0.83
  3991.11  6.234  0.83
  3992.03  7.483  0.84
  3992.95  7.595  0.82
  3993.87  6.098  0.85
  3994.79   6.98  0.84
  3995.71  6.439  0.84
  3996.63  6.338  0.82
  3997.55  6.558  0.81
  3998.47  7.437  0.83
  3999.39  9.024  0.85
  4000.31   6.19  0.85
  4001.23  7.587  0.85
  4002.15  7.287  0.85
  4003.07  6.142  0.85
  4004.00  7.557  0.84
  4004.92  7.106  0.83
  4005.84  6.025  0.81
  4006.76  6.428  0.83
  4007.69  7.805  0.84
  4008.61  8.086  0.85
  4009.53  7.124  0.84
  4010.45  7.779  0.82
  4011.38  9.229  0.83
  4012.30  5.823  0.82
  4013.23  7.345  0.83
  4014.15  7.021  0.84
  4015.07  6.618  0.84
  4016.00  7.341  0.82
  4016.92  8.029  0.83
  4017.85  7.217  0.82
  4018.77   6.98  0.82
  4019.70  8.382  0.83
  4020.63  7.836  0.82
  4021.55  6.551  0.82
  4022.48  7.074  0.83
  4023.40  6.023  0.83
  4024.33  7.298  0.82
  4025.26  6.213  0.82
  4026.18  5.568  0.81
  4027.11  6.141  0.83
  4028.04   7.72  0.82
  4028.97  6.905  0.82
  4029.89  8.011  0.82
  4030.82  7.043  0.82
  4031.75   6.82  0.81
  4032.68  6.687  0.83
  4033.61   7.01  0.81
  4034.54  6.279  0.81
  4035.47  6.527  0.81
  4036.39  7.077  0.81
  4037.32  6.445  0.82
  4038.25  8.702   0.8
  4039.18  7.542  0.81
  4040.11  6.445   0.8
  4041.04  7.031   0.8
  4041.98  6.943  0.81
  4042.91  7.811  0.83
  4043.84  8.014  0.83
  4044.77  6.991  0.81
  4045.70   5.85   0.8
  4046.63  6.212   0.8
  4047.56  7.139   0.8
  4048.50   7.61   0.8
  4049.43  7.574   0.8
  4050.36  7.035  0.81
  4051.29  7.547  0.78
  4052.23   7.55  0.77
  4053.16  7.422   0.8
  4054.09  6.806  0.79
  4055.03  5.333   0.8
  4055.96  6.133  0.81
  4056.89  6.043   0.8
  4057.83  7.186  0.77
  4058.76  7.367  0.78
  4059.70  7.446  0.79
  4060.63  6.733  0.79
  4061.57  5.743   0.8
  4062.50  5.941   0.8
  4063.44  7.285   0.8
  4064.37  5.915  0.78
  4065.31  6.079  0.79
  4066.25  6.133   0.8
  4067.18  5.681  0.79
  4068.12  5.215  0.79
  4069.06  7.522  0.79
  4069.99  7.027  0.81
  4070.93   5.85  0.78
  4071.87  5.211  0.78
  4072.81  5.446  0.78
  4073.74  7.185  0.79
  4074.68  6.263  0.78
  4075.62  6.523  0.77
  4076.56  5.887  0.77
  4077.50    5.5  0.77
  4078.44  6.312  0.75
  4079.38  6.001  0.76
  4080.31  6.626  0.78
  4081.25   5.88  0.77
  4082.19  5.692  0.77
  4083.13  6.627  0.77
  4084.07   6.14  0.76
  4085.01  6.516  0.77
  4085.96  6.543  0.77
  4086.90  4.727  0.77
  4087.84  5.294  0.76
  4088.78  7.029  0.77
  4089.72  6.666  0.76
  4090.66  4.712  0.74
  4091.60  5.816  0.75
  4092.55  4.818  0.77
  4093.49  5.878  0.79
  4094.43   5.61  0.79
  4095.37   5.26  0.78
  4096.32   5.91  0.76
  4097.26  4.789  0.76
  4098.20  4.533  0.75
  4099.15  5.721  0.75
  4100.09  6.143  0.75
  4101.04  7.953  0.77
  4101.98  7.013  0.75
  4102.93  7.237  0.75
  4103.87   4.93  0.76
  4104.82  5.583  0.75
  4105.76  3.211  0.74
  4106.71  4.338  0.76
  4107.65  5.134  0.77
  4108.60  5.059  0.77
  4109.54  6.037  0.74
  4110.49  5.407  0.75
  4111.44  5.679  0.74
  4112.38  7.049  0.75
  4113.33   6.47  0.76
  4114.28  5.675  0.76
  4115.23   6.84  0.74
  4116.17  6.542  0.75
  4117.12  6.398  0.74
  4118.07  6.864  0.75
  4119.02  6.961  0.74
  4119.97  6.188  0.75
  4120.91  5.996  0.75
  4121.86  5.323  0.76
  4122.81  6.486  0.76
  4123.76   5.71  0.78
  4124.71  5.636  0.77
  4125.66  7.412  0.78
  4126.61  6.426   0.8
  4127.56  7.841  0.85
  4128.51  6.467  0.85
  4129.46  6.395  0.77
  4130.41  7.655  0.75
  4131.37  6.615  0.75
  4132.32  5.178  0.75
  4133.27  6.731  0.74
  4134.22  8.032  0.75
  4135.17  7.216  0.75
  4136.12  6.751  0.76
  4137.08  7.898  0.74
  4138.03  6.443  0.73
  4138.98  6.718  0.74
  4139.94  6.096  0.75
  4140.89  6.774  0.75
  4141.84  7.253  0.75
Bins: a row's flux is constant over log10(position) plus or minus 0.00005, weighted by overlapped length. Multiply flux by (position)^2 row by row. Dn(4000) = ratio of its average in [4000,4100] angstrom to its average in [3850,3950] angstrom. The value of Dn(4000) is 1.28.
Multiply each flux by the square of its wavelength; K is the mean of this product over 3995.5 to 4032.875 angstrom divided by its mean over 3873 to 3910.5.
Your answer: 1.4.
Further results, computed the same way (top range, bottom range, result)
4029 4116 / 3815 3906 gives 1.30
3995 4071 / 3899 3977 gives 1.36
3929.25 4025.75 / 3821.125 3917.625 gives 1.17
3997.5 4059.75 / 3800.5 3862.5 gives 1.41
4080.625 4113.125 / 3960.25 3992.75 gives 1.11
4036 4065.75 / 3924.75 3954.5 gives 1.37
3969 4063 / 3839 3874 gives 1.23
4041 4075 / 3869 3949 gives 1.33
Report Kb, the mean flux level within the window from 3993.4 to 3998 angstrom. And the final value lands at 6.48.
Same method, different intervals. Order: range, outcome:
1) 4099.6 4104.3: 6.67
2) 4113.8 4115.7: 6.25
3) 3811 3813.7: 6.48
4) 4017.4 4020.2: 7.52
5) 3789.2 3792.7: 5.27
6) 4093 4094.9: 5.75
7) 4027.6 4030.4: 7.55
